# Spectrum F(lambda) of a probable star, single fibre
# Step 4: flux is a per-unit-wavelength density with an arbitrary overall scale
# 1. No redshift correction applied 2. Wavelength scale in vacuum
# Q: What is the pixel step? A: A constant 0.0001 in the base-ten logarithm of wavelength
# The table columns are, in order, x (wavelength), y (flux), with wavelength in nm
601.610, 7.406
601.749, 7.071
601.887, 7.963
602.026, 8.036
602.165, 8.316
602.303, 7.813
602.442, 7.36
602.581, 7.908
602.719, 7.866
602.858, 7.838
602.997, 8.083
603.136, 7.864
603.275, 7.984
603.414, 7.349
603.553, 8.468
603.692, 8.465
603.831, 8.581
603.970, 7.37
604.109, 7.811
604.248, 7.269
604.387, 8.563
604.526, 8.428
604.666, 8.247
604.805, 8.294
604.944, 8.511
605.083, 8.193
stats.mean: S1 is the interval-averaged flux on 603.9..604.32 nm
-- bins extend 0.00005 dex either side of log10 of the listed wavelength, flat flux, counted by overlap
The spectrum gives 7.5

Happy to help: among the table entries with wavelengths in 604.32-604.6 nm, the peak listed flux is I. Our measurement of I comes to 8.563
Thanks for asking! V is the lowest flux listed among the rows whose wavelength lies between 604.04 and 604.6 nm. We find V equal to 7.269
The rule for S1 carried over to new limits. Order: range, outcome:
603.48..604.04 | 8.22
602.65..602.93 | 7.85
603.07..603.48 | 7.73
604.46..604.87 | 8.31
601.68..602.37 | 7.85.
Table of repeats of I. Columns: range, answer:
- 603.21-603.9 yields 8.581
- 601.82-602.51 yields 8.316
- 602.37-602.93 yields 7.908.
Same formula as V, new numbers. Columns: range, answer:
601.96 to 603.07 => 7.36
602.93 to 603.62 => 7.349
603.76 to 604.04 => 7.37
